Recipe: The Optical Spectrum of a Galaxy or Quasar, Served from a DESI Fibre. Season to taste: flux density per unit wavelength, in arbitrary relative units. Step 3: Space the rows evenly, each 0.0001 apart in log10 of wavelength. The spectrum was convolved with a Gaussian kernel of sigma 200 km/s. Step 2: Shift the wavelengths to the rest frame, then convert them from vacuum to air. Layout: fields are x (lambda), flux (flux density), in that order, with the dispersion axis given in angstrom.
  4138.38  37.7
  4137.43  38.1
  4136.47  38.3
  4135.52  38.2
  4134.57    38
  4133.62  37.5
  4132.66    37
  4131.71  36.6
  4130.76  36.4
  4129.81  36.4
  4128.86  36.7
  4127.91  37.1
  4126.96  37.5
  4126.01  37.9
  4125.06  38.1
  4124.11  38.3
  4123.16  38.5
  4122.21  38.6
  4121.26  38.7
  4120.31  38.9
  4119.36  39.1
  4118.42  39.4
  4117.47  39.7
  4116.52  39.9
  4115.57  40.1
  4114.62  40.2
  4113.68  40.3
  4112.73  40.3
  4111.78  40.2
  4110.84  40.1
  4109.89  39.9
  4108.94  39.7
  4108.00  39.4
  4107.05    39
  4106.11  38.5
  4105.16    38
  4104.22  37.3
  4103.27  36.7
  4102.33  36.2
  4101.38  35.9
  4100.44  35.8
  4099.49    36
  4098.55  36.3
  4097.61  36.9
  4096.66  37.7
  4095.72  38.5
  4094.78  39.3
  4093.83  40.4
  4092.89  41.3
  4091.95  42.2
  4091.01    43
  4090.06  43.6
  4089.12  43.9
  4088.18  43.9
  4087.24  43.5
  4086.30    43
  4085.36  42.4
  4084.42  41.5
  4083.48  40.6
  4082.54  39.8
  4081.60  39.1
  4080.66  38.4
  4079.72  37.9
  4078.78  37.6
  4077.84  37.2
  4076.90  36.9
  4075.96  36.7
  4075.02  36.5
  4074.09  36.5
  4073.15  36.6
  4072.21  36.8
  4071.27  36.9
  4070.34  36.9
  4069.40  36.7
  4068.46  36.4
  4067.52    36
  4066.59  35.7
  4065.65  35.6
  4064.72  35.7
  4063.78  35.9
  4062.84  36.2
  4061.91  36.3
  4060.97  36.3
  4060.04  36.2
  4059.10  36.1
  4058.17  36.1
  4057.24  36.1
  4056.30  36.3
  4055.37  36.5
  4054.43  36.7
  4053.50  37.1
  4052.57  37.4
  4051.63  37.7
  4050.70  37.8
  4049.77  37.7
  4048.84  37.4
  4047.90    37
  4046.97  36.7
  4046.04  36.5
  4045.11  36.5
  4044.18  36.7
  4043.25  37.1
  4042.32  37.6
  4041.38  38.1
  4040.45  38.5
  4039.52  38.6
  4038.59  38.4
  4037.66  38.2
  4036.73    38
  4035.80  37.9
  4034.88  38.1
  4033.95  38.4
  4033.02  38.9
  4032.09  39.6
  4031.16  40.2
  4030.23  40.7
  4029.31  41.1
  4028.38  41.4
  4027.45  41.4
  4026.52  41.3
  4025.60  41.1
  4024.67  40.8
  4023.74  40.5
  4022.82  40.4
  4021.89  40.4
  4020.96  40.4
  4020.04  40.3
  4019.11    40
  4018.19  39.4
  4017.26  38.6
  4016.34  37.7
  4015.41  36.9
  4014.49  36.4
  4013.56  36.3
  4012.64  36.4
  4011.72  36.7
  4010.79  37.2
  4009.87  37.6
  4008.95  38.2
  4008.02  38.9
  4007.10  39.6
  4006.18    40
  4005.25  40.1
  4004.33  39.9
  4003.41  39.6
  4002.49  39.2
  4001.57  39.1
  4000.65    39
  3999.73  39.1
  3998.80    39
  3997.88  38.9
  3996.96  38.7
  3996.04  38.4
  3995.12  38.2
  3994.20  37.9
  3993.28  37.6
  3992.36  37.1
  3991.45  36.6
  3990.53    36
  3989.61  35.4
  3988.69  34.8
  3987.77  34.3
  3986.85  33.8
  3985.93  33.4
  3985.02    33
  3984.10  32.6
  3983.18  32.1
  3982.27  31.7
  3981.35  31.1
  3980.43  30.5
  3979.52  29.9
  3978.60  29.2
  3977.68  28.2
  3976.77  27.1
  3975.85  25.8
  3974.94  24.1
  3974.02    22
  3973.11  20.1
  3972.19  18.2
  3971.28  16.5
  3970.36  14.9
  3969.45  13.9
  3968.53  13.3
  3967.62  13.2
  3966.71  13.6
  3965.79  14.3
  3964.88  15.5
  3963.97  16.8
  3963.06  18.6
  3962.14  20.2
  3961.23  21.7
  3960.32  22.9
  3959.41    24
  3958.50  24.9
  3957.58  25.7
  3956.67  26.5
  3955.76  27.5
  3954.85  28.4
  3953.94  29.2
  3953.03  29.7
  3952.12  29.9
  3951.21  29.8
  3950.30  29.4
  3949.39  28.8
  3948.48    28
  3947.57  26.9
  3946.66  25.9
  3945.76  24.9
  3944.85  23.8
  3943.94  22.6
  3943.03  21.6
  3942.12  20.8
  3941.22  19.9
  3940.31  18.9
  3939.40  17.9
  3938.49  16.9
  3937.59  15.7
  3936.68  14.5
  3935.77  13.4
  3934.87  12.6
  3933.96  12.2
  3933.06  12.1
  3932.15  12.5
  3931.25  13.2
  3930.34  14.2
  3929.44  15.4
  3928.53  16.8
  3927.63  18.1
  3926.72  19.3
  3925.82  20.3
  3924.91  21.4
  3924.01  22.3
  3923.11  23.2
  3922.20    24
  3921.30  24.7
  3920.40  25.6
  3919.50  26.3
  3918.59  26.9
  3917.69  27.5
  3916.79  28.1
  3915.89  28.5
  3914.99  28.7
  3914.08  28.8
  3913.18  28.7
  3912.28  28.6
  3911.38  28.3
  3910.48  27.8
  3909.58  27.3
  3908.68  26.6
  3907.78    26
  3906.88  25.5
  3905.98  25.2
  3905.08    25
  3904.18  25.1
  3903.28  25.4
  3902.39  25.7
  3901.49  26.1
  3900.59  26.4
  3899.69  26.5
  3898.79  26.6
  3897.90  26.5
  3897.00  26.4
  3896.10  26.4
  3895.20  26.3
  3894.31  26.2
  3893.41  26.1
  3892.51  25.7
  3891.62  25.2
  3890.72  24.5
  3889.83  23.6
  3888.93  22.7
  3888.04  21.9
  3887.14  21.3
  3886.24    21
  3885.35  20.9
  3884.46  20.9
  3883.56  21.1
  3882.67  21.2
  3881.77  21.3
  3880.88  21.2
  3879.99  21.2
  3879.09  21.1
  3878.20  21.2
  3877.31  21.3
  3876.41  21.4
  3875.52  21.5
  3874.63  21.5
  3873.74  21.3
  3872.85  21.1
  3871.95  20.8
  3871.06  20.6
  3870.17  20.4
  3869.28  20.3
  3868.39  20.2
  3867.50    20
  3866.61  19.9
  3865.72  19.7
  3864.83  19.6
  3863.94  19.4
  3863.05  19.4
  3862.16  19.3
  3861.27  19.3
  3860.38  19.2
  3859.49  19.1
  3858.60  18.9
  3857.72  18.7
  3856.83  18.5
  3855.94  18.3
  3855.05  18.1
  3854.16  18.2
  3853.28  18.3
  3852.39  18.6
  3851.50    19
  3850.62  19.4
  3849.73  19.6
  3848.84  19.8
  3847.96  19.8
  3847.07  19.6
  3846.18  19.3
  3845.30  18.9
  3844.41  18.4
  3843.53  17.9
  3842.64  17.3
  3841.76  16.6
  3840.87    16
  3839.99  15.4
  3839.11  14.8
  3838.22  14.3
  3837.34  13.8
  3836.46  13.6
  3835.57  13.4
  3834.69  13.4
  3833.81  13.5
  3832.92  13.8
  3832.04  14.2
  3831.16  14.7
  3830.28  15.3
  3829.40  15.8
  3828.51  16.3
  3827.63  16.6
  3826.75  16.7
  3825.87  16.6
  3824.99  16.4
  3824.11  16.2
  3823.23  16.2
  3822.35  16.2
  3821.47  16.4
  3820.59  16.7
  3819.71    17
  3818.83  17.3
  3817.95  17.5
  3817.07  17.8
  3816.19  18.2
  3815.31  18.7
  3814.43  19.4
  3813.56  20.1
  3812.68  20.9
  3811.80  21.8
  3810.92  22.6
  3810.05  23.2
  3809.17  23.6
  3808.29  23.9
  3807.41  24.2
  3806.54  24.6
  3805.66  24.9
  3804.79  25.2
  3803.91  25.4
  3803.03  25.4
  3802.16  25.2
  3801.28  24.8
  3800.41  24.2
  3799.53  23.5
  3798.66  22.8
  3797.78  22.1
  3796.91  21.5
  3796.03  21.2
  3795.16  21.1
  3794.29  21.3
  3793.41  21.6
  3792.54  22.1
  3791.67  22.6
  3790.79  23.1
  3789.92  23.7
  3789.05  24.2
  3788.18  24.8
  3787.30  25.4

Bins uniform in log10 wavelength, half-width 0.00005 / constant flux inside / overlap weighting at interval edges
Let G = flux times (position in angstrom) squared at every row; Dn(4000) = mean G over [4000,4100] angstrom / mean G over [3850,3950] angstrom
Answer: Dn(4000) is 1.9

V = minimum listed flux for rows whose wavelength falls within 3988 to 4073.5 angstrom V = 34.8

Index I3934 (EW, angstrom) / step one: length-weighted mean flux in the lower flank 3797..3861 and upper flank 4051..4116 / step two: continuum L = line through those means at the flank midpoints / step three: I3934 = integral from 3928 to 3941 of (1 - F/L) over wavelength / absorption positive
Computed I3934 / 5.8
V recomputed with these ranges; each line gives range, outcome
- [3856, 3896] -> 18.5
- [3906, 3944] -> 12.1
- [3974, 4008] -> 22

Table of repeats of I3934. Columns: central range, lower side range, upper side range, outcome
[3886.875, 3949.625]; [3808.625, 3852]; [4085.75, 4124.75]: 2.9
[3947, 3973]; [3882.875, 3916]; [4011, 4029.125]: 8.0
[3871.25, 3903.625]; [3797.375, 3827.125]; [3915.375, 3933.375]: -3.5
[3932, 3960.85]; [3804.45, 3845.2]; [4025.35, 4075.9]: 6.1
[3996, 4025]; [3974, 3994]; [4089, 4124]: -4.6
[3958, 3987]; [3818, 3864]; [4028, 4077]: 6.4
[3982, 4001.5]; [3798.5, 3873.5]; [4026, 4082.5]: -2.4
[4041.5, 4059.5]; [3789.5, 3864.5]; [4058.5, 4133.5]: -0.9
